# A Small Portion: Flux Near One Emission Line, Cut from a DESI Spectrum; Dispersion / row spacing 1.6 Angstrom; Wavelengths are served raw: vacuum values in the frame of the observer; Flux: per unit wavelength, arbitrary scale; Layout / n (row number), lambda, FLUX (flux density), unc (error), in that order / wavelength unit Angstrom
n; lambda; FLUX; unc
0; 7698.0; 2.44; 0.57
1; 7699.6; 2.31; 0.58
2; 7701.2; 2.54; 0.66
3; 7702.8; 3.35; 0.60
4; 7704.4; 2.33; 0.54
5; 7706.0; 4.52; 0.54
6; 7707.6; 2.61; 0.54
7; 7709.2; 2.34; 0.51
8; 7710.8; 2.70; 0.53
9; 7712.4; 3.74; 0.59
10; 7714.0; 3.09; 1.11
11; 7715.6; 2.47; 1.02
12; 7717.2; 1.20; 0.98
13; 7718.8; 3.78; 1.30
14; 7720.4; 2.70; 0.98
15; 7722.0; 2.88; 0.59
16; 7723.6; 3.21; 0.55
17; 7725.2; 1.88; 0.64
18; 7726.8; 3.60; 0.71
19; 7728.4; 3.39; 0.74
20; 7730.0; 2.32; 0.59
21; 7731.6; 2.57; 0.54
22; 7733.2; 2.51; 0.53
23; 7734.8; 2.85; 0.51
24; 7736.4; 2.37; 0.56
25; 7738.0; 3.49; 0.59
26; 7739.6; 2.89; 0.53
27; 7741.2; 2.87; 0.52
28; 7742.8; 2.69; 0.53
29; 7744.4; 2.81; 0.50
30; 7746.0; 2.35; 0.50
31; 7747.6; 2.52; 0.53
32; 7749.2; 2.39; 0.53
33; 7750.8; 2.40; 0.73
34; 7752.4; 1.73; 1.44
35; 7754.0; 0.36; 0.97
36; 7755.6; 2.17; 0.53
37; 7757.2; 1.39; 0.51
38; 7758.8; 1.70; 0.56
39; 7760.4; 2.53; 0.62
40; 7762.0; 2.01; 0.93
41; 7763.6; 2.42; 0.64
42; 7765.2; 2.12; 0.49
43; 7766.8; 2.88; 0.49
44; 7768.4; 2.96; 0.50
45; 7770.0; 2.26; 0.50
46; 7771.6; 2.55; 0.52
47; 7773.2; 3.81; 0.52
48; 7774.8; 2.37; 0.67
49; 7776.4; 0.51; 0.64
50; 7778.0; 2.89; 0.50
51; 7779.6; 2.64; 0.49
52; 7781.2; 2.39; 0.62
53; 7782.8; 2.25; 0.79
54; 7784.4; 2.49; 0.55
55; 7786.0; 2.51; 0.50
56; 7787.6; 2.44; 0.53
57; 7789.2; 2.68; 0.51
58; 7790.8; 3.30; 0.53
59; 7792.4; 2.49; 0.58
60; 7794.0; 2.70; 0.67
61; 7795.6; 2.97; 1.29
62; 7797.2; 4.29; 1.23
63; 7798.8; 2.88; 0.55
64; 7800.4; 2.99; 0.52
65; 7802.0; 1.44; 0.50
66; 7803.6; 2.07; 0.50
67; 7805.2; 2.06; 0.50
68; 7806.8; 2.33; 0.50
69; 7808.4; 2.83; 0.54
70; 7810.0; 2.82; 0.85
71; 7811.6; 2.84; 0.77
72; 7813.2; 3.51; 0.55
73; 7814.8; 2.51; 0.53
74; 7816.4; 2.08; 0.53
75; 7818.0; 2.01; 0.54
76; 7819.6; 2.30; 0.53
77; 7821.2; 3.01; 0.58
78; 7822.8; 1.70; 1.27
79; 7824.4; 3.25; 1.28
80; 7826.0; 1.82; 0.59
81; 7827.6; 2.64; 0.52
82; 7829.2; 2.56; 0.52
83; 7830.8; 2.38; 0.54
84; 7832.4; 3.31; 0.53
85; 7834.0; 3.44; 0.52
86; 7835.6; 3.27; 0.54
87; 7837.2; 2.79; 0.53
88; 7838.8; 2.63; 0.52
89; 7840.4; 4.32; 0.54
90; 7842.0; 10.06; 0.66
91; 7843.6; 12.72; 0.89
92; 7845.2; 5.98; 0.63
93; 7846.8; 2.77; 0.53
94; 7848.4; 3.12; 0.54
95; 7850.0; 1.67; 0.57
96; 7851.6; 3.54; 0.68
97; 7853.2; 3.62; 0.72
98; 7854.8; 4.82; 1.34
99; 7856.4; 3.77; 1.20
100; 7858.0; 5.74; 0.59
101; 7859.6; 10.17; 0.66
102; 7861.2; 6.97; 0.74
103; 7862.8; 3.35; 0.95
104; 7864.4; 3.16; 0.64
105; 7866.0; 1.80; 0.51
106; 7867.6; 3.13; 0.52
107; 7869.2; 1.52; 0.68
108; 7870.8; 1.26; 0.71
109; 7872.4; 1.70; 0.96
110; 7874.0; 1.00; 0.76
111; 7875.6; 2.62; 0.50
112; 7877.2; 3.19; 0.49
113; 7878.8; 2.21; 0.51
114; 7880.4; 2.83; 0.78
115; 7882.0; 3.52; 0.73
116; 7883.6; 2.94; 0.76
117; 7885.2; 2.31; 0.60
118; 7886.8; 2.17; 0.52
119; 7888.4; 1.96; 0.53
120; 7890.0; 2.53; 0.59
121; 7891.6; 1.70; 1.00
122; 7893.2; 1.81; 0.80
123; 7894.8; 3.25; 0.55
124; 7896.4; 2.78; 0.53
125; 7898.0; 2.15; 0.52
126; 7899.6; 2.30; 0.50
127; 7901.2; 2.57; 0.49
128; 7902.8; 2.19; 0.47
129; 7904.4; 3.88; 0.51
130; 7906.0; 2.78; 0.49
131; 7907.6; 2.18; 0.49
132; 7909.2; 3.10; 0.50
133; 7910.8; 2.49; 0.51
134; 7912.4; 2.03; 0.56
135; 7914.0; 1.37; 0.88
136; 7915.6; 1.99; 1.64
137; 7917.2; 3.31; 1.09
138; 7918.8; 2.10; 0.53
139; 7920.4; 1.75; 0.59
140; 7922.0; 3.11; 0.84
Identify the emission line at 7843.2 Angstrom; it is [S II] 6716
